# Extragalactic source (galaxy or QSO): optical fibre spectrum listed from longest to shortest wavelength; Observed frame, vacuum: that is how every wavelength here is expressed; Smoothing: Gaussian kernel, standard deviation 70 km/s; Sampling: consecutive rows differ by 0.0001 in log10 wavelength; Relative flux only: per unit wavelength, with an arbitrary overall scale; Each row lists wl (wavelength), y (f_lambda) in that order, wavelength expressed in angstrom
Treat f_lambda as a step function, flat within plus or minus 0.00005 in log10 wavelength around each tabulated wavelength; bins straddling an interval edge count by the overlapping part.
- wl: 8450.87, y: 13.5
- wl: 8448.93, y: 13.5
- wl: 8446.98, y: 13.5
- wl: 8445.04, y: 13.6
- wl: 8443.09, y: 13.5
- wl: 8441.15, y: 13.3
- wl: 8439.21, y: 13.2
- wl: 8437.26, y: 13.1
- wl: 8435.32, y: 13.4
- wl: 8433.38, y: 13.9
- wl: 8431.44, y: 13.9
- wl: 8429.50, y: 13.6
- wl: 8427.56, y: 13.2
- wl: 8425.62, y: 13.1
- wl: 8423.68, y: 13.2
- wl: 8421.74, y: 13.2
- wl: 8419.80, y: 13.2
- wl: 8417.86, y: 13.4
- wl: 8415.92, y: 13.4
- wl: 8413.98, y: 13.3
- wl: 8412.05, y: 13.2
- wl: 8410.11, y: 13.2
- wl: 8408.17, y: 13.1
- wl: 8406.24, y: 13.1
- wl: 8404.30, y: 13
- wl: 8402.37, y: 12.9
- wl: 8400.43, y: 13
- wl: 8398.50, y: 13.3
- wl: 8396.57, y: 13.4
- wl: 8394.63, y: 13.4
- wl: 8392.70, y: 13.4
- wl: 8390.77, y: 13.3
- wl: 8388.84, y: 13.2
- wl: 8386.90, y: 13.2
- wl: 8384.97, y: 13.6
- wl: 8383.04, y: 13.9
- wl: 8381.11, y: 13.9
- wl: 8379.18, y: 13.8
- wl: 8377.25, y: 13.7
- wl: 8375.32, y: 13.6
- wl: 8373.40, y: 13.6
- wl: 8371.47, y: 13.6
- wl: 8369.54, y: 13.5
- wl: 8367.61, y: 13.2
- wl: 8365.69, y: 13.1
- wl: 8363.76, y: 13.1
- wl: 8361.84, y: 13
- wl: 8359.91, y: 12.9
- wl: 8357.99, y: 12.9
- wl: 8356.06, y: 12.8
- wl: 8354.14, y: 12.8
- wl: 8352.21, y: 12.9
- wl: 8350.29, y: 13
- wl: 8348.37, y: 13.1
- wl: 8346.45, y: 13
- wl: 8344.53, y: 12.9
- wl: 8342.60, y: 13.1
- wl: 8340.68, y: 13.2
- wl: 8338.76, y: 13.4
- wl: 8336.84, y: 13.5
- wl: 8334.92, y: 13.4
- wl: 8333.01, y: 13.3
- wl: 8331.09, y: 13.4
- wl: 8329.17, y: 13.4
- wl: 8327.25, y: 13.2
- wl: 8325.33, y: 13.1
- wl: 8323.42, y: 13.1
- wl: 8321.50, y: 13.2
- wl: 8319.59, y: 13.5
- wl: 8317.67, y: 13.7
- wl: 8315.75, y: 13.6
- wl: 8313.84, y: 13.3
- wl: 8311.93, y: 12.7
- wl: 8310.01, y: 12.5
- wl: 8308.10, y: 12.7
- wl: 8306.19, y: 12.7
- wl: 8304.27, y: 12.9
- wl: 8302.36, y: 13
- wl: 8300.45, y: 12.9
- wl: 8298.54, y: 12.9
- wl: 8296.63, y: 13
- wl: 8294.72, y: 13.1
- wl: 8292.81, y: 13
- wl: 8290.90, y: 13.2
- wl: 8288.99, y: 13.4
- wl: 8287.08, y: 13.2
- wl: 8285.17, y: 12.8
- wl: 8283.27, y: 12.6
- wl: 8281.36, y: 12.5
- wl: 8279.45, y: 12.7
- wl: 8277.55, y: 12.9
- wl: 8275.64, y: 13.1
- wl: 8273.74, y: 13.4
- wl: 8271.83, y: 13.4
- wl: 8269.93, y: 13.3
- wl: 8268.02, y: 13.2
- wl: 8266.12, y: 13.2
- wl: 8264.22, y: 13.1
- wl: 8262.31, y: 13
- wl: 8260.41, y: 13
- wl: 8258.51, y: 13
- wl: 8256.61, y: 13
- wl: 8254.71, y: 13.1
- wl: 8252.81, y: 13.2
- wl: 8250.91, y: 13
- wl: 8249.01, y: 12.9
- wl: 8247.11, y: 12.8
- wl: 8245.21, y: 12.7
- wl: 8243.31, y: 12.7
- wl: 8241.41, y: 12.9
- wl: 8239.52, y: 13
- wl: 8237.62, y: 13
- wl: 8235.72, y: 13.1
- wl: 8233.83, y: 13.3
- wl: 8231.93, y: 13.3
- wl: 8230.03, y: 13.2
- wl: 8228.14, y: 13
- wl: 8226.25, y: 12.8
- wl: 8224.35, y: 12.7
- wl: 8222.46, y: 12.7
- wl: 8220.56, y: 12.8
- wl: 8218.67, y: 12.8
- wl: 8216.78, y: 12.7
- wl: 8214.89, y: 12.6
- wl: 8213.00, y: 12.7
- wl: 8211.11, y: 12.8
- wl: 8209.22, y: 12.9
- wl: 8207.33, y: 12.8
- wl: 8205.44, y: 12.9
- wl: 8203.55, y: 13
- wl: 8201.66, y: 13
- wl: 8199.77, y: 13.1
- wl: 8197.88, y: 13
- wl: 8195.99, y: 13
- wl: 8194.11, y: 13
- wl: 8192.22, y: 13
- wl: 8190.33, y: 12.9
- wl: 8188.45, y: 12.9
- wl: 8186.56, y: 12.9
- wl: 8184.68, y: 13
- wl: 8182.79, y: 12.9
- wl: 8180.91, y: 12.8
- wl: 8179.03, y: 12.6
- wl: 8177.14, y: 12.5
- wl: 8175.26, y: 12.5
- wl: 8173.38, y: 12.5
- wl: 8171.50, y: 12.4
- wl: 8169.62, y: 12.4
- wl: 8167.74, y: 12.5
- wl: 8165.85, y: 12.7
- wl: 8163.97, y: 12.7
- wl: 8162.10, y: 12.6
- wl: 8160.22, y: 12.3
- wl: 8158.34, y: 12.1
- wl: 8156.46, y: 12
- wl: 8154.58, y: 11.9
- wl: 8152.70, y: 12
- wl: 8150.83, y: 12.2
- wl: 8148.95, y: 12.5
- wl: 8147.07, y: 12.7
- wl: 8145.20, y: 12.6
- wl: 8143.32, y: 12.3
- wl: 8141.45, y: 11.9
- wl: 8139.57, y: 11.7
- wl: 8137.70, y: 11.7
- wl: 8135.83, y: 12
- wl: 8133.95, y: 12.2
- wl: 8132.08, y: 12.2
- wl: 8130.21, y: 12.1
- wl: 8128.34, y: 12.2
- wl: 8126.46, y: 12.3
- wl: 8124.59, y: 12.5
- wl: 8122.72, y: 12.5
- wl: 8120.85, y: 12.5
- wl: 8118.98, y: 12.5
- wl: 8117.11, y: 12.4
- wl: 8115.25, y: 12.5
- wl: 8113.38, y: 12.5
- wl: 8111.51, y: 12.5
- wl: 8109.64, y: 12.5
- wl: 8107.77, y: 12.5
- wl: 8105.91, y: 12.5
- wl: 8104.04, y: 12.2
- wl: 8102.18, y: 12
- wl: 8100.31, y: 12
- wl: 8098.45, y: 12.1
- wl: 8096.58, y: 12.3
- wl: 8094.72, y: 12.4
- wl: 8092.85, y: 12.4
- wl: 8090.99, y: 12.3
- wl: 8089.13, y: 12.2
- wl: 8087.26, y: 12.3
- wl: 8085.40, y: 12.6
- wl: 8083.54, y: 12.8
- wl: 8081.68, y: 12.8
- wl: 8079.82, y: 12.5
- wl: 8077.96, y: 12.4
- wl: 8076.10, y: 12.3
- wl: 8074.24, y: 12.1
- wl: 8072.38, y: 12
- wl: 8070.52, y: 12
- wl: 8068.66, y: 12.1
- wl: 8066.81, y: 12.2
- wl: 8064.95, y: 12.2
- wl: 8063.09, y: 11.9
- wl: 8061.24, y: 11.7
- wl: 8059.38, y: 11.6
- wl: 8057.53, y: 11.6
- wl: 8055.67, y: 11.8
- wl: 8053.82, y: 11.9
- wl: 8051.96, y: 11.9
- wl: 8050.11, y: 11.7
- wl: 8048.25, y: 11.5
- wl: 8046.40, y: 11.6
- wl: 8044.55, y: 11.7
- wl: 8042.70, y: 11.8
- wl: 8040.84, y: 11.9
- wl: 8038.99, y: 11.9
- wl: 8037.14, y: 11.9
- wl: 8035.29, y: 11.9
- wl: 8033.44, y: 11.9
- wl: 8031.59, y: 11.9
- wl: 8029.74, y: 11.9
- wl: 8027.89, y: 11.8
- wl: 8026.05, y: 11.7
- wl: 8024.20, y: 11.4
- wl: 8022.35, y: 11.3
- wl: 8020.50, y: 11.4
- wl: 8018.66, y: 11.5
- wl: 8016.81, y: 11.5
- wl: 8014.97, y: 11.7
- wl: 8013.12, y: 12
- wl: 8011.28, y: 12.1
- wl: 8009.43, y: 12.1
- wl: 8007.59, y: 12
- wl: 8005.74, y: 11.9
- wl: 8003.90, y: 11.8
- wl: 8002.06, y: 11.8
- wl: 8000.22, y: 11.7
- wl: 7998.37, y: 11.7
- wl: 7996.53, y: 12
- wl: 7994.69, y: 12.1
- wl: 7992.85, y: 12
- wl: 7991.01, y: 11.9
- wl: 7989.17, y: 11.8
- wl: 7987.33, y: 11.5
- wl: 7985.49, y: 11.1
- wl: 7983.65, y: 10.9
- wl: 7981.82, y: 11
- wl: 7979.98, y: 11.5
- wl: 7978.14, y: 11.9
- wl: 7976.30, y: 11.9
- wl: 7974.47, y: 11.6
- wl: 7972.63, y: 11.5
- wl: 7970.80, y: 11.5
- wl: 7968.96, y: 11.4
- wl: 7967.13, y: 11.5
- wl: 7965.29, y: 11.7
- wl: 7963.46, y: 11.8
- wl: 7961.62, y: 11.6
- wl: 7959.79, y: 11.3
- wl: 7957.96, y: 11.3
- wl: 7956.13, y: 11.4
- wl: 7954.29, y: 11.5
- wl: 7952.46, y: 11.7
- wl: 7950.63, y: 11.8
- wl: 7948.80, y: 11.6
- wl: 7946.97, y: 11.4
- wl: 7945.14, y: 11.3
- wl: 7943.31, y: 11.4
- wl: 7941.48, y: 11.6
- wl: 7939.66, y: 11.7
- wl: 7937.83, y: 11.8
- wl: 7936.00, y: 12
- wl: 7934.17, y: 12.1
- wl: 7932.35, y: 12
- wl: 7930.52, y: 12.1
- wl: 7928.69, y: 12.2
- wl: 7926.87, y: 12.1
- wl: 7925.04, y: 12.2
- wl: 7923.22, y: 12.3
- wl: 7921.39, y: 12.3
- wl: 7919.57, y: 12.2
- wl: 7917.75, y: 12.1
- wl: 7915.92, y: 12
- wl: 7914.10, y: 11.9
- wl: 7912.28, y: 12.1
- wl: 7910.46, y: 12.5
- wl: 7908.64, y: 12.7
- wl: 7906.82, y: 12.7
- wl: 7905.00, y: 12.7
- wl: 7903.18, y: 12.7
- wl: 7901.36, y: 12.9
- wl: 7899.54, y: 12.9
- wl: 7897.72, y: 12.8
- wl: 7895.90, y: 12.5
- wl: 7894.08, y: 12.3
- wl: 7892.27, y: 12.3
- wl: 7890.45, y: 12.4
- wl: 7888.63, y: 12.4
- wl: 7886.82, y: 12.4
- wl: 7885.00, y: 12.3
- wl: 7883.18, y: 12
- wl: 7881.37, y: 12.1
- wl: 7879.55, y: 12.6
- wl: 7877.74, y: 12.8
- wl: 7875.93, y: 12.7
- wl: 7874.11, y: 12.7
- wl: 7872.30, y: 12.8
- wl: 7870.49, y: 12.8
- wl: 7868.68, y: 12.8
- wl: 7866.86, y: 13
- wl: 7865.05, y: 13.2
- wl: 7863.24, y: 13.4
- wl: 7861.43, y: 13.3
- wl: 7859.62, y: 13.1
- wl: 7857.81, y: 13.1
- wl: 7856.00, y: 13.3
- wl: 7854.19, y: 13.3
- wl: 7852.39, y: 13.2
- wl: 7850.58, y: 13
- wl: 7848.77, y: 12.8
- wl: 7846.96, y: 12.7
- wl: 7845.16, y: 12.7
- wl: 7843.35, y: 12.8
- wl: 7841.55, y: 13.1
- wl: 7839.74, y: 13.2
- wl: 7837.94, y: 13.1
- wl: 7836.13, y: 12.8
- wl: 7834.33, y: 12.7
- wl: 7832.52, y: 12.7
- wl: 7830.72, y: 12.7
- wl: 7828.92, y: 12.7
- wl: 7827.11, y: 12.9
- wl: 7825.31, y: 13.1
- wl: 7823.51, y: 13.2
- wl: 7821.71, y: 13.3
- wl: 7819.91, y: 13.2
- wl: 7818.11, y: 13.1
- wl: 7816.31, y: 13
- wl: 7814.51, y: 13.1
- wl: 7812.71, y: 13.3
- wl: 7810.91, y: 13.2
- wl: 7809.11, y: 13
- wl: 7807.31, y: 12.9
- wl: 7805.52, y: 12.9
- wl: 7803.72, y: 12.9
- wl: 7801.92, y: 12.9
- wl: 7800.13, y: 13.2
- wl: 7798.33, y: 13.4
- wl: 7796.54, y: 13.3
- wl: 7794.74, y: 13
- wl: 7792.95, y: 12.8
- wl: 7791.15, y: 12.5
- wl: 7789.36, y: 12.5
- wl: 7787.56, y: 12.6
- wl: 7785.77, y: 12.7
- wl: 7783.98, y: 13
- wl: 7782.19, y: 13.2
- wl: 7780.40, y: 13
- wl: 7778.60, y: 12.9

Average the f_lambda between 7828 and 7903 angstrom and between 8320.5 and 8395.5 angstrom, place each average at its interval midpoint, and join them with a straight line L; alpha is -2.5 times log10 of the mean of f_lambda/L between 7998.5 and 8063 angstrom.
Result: 0.10 mag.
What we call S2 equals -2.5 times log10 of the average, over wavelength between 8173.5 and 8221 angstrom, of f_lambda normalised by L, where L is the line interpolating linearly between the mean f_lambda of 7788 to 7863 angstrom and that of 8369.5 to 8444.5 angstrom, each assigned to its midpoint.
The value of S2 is 0.03 mag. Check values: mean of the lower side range 13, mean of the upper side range 13.4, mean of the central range 12.8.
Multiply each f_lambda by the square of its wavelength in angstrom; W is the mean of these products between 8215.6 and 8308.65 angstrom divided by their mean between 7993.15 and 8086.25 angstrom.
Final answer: 1.15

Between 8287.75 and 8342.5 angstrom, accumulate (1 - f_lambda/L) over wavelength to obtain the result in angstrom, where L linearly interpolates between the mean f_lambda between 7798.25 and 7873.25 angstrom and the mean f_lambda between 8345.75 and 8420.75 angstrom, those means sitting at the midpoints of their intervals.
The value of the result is 0.3 angstrom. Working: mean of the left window 13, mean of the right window 13.3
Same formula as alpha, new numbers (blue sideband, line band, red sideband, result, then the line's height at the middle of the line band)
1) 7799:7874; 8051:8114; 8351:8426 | 0.08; 13.1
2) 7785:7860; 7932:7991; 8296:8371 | 0.13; 13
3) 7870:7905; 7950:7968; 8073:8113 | 0.08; 12.5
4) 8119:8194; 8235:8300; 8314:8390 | -0.01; 12.9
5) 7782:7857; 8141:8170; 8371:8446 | 0.07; 13.2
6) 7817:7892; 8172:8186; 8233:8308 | 0.02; 13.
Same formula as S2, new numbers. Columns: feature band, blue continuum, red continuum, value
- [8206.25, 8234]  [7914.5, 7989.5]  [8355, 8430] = -0.016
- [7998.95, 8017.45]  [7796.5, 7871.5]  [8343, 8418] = 0.108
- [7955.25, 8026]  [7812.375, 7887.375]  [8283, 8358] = 0.117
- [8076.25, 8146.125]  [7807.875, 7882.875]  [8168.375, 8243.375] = 0.048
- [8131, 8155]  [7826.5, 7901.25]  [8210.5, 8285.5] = 0.066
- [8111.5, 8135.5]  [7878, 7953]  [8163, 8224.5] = 0.023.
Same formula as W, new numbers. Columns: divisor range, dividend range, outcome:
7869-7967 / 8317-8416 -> 1.22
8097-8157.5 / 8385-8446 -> 1.16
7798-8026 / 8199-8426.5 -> 1.18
